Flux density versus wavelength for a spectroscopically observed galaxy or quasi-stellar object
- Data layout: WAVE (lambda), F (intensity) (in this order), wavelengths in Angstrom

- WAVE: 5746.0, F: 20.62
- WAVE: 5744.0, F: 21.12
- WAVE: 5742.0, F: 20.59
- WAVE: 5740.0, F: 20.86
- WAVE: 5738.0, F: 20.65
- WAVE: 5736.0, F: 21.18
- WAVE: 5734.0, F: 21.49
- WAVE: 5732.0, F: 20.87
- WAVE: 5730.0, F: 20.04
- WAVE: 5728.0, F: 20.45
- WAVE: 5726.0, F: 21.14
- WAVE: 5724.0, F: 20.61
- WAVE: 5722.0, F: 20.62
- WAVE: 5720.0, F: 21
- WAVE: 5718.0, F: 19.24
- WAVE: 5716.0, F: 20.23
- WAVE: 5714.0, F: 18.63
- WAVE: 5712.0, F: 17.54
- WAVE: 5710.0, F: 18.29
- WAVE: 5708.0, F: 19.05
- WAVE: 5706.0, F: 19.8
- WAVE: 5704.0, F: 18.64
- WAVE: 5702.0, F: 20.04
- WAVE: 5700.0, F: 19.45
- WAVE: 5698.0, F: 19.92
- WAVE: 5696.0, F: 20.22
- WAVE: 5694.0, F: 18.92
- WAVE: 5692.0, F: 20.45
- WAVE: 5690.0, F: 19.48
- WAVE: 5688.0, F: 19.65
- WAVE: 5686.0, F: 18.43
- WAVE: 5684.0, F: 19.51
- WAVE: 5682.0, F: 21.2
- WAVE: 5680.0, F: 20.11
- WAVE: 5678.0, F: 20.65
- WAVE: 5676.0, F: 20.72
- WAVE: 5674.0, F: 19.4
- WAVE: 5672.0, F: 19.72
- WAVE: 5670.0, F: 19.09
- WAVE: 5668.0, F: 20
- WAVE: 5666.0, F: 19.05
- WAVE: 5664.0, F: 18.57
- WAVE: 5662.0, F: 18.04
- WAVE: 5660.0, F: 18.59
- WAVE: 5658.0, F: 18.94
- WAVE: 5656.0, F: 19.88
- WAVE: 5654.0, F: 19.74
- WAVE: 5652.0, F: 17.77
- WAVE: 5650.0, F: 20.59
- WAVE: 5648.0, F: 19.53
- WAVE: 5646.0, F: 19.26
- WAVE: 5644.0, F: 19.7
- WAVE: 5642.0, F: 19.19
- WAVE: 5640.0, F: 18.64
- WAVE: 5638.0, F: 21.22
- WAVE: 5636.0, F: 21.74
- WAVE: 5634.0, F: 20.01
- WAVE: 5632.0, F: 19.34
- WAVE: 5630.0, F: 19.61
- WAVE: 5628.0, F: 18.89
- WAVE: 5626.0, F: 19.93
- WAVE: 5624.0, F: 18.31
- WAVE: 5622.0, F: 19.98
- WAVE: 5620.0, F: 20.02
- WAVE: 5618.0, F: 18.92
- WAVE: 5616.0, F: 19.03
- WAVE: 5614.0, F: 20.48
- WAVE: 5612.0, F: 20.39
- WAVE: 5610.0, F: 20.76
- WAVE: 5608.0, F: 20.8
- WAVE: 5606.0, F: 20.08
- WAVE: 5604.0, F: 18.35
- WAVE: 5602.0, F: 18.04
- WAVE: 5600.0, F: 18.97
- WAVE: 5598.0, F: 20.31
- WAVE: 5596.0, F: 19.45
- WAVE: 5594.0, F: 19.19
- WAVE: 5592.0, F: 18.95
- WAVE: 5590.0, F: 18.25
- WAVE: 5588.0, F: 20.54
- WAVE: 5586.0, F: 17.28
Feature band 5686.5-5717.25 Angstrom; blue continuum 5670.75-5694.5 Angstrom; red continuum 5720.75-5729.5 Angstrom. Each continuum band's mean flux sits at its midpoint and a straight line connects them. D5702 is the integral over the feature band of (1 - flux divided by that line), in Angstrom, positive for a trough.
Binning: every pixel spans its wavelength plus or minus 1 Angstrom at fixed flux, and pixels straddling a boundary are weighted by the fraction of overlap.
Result 1.4 Angstrom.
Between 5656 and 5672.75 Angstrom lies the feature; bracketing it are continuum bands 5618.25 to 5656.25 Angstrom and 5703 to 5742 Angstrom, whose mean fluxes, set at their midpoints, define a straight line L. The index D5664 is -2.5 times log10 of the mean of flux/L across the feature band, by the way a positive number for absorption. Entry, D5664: 0.04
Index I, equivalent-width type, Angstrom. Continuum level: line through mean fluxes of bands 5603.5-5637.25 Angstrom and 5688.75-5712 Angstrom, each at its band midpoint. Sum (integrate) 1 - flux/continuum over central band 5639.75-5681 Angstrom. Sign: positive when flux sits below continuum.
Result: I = 0.4 Angstrom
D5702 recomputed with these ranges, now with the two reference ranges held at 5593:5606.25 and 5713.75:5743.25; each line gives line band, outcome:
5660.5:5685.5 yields 0.4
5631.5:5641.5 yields -0.3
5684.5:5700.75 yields 0.5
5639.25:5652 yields 0.2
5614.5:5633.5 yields 0.0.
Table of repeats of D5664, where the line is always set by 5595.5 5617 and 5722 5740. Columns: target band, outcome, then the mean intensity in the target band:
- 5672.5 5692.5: 0.02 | 19.9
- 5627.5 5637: 0.00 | 20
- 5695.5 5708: 0.05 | 19.6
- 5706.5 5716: 0.11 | 18.6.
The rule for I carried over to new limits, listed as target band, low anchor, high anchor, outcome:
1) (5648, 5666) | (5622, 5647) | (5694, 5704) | 0.57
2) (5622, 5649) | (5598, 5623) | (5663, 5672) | -0.24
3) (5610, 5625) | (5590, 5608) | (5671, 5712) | -0.29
